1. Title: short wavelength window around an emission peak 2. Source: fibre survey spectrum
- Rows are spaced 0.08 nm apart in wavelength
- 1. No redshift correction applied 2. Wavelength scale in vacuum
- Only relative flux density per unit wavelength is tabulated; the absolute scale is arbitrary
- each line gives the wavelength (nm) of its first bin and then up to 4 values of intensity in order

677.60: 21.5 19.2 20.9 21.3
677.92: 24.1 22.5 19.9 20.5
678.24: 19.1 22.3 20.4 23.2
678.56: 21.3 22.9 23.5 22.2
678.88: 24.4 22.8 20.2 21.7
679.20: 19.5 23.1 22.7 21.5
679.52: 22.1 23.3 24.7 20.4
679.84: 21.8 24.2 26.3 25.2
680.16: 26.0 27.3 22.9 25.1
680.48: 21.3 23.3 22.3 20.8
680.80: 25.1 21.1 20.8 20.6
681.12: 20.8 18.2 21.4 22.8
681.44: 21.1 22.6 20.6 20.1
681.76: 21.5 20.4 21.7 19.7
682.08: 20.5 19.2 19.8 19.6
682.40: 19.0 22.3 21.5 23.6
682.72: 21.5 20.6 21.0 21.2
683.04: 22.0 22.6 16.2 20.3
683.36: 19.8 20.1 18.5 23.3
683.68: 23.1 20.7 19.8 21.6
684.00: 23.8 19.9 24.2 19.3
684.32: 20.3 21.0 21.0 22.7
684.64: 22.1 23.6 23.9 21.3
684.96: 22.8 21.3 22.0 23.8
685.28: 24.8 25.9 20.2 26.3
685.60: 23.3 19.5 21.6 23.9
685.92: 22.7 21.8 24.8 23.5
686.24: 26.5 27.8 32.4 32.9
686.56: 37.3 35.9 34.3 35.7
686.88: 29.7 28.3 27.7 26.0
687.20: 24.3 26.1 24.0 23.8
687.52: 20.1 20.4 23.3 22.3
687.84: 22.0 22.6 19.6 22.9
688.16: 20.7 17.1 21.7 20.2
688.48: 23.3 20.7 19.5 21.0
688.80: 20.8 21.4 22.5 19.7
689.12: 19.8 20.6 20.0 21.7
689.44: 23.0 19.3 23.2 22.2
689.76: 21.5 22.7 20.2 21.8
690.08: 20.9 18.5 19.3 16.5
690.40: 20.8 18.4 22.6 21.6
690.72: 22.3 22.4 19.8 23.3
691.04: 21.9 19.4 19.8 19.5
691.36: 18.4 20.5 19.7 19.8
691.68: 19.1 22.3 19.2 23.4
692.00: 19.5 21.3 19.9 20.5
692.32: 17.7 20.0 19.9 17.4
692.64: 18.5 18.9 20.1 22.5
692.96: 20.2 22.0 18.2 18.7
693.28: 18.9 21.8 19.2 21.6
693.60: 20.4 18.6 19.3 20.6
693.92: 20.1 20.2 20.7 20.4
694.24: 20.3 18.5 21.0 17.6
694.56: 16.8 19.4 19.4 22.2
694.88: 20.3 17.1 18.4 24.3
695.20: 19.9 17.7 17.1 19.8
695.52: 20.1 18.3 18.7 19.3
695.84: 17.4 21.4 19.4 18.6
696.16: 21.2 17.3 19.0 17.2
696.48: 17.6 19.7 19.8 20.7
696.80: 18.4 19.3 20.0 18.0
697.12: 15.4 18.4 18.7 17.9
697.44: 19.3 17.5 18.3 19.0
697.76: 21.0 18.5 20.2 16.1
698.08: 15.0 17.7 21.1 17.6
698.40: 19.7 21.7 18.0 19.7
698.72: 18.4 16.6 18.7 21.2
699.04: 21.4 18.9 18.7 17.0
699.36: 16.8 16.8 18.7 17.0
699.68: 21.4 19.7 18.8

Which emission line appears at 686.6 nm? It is [O III]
